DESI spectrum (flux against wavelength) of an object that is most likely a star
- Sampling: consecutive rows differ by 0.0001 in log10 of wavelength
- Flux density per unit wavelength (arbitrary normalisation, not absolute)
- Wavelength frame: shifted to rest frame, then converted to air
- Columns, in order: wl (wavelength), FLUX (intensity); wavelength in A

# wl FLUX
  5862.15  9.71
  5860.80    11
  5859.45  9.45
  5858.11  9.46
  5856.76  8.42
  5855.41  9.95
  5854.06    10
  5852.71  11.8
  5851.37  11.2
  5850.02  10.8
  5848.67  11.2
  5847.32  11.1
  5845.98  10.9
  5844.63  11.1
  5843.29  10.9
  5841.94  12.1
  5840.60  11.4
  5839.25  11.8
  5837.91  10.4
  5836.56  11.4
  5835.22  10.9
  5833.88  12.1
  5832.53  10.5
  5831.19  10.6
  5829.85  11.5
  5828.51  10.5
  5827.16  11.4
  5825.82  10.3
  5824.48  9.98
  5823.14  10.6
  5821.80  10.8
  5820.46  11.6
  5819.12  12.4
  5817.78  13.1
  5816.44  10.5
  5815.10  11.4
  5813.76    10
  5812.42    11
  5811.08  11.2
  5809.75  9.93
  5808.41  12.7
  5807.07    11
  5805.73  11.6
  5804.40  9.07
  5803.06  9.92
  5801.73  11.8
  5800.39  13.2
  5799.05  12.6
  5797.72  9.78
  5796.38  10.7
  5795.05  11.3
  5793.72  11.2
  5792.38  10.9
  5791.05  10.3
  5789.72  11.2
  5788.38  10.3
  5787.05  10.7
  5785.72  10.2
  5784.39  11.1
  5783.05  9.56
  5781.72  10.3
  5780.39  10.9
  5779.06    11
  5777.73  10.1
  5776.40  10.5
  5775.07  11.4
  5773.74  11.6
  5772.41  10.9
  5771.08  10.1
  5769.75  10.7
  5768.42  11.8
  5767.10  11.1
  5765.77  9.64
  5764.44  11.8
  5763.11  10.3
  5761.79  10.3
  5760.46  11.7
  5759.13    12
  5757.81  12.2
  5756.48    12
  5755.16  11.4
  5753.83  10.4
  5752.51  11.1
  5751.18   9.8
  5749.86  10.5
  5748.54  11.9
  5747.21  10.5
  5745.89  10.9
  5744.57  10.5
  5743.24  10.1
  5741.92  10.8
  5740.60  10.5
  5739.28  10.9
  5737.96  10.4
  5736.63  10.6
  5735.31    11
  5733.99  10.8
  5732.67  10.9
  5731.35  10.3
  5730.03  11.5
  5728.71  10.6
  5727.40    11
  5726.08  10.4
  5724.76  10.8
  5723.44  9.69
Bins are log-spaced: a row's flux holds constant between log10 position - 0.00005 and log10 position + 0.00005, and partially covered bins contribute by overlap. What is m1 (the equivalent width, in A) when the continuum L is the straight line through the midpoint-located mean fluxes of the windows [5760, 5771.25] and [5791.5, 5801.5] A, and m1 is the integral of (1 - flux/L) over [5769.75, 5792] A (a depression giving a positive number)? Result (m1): 0.9 A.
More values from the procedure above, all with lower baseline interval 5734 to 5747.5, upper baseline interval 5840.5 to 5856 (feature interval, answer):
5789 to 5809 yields -0.5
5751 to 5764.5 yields -0.6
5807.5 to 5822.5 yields -0.6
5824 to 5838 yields 0.1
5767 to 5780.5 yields -0.2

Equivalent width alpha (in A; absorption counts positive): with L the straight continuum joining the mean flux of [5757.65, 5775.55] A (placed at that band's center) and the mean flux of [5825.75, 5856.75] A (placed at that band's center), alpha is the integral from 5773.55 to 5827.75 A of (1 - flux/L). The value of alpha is 0.4 A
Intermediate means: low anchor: 11.1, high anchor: 11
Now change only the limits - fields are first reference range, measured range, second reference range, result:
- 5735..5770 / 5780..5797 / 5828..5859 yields 0.4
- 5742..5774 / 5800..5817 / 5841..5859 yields -0.3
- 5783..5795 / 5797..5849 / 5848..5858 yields -2.9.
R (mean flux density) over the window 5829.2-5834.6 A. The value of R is 11.2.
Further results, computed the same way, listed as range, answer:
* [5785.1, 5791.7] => 10.5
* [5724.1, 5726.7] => 10.6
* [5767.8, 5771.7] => 10.9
